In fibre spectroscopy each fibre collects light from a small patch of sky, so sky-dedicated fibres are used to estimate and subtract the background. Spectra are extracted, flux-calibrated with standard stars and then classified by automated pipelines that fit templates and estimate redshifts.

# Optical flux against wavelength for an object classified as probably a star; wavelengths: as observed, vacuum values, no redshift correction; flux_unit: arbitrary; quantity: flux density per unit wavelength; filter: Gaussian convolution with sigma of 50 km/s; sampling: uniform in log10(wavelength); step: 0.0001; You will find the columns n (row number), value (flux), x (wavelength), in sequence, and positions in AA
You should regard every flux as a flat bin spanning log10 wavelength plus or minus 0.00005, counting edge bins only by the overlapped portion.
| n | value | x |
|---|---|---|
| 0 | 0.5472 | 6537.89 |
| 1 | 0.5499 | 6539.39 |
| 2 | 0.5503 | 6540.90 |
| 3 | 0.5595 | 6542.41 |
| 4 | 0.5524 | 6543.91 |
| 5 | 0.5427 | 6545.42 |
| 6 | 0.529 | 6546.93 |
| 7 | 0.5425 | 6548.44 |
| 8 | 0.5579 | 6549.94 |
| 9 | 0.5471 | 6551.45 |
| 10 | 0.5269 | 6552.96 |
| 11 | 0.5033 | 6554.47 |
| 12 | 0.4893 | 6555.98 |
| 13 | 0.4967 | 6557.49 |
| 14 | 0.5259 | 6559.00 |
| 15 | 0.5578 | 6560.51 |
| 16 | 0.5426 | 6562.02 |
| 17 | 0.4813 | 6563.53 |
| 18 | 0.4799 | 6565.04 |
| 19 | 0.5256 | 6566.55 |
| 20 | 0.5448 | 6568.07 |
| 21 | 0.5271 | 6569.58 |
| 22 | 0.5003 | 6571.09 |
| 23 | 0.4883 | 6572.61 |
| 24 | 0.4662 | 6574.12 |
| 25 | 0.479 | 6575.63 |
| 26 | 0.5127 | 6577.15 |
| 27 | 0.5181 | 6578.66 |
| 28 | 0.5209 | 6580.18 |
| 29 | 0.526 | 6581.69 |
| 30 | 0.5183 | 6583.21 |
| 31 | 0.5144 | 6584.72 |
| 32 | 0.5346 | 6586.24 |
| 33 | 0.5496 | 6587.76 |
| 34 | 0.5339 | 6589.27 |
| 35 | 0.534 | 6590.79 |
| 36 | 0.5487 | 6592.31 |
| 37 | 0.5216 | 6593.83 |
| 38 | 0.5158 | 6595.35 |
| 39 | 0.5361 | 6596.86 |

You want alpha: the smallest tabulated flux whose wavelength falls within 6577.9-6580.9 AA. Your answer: 0.5181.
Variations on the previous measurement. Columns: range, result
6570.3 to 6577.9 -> 0.4662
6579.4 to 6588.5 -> 0.5144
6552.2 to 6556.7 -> 0.4893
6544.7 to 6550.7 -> 0.529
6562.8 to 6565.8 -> 0.4799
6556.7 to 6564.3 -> 0.4813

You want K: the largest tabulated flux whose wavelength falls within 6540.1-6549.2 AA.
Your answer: 0.5595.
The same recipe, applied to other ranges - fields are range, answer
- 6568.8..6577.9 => 0.5271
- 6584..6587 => 0.5346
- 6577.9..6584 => 0.526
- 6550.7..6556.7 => 0.5471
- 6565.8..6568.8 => 0.5448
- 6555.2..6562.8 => 0.5578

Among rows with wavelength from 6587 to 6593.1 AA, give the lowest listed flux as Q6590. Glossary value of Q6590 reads 0.5339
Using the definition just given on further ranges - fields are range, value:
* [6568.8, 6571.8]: 0.5003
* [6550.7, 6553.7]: 0.5269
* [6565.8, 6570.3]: 0.5256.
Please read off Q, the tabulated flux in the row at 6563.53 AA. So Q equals 0.4813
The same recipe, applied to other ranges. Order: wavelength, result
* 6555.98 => 0.4893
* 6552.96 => 0.5269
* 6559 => 0.5259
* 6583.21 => 0.5183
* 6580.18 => 0.5209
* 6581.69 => 0.526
